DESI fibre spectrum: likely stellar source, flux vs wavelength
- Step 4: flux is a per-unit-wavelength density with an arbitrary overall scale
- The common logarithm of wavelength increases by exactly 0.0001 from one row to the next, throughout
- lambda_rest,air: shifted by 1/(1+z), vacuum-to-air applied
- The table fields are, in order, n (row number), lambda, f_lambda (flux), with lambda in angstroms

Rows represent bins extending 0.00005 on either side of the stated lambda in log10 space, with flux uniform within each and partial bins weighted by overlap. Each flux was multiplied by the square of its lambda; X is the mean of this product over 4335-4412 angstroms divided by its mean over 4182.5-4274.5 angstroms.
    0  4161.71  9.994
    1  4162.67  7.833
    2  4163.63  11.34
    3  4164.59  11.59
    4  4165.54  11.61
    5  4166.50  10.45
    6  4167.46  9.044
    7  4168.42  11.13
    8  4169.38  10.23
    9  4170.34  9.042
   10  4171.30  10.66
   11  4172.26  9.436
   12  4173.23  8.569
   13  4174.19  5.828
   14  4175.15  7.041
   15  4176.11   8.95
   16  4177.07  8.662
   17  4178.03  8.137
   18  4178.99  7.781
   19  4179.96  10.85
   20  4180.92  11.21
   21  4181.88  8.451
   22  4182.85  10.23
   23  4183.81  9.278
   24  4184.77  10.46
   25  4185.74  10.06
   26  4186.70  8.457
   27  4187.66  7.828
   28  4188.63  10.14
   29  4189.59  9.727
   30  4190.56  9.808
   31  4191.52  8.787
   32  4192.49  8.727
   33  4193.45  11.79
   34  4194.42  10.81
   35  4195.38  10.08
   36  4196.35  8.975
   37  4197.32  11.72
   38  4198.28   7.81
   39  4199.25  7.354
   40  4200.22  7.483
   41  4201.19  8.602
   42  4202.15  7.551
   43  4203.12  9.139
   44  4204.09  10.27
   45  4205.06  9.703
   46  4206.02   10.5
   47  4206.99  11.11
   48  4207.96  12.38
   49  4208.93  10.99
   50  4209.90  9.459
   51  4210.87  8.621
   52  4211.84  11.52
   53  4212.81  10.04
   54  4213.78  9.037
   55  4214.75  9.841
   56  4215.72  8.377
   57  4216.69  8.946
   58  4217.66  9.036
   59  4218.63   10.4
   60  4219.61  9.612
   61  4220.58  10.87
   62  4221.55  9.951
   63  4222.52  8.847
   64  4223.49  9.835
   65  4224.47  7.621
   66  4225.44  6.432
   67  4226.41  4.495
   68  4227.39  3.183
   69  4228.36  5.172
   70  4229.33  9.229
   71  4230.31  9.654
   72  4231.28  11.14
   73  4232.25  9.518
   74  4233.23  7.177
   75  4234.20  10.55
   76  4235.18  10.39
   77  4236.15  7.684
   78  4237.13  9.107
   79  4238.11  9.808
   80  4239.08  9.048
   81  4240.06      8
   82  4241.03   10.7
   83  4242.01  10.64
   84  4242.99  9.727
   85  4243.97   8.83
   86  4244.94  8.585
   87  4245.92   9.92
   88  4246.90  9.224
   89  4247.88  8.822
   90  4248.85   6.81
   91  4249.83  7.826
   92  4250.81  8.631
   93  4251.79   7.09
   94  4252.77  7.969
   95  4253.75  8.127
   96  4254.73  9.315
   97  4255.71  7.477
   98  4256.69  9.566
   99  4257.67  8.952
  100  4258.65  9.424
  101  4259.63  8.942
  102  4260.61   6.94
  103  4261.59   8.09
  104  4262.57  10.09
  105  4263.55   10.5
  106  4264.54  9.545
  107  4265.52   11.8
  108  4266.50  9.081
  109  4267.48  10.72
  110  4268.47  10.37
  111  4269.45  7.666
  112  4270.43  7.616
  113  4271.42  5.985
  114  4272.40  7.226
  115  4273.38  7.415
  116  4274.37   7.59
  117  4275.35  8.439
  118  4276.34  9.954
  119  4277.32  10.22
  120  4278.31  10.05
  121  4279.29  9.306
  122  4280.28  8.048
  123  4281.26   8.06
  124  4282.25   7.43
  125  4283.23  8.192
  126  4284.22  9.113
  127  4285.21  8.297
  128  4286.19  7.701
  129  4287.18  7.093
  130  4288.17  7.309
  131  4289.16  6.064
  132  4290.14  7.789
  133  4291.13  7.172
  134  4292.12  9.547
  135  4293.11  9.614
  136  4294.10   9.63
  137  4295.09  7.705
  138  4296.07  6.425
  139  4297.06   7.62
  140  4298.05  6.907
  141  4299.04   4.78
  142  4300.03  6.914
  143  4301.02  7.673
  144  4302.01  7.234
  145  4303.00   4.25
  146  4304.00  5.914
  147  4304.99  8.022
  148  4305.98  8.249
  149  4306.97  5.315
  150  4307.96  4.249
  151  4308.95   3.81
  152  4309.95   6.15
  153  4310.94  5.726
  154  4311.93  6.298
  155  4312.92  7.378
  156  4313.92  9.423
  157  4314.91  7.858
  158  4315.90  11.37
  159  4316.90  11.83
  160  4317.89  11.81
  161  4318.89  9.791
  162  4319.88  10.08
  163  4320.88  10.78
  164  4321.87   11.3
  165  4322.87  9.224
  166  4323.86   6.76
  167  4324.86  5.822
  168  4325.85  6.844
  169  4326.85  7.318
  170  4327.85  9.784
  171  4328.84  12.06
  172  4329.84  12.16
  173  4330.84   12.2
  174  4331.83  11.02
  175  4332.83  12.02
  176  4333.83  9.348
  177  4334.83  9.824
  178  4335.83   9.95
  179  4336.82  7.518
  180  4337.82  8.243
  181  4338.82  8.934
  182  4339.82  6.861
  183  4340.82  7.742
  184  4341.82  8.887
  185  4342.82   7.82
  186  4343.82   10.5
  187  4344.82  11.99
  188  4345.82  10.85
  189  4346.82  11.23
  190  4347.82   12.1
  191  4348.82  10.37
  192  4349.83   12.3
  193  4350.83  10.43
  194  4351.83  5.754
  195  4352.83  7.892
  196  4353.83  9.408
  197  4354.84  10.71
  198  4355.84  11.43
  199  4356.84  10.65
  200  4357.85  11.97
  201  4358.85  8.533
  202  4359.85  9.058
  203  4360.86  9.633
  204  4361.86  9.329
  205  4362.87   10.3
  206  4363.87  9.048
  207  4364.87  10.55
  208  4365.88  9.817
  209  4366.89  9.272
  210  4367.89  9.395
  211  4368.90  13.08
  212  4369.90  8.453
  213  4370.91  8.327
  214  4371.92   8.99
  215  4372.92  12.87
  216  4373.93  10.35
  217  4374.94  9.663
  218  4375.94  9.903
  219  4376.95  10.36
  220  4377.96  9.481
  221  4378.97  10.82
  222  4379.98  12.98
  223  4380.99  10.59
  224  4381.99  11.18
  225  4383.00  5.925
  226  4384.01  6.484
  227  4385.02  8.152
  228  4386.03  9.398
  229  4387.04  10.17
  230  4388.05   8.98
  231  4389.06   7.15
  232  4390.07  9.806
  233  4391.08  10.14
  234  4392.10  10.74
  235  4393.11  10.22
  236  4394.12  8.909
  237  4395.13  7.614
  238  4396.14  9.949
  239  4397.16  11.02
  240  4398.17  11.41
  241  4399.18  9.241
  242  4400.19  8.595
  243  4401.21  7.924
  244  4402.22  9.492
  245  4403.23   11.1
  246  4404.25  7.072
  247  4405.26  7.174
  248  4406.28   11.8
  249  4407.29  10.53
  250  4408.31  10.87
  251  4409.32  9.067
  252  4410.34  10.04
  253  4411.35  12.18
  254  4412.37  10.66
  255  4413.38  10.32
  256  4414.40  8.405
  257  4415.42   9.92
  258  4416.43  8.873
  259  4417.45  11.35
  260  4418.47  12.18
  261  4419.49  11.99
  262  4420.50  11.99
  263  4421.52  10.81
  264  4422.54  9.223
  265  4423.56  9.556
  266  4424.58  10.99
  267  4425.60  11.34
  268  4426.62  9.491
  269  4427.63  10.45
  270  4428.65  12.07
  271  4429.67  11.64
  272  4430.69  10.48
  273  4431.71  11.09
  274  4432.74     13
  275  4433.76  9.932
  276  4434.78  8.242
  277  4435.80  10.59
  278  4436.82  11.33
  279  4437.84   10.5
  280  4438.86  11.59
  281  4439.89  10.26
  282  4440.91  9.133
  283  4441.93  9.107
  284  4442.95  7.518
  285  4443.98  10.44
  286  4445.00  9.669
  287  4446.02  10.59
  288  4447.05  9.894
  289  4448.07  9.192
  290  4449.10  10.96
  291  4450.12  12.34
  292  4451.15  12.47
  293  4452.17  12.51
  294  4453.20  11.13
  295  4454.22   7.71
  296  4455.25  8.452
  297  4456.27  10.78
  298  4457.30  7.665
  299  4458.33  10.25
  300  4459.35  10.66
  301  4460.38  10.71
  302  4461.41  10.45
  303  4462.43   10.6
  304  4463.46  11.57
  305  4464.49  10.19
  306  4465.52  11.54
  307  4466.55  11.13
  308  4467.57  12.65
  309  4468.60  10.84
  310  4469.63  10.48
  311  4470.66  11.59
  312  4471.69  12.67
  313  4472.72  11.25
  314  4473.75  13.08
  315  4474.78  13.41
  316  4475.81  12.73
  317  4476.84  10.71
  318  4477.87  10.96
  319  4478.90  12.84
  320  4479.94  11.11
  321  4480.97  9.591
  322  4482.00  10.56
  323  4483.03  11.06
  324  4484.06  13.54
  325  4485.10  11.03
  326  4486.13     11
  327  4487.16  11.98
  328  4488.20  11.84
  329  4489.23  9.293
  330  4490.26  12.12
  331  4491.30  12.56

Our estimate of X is 1.15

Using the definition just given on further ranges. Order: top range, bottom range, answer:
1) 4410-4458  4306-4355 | 1.20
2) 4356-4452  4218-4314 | 1.31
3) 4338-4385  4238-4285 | 1.17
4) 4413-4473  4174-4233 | 1.29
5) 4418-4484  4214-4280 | 1.35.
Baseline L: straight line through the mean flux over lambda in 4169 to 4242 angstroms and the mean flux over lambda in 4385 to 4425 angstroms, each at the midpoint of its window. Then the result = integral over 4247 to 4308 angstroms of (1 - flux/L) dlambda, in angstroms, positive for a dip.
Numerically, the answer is 8.6 angstroms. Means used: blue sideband 9.18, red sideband 9.89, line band 8.1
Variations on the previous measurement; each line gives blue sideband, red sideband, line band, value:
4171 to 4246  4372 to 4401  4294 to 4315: 6.27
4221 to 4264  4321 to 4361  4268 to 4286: 1.23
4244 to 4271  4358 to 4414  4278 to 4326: 6.91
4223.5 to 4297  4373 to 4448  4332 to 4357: -0.96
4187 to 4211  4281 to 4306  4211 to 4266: -1.33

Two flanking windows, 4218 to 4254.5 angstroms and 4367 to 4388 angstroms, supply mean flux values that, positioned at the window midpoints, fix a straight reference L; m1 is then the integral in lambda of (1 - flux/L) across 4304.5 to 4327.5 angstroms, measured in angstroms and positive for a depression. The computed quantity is 3.1 angstroms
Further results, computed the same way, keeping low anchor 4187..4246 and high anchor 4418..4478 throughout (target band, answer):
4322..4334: 0.4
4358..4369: 0.5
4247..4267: 1.5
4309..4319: 1.4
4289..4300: 2.4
